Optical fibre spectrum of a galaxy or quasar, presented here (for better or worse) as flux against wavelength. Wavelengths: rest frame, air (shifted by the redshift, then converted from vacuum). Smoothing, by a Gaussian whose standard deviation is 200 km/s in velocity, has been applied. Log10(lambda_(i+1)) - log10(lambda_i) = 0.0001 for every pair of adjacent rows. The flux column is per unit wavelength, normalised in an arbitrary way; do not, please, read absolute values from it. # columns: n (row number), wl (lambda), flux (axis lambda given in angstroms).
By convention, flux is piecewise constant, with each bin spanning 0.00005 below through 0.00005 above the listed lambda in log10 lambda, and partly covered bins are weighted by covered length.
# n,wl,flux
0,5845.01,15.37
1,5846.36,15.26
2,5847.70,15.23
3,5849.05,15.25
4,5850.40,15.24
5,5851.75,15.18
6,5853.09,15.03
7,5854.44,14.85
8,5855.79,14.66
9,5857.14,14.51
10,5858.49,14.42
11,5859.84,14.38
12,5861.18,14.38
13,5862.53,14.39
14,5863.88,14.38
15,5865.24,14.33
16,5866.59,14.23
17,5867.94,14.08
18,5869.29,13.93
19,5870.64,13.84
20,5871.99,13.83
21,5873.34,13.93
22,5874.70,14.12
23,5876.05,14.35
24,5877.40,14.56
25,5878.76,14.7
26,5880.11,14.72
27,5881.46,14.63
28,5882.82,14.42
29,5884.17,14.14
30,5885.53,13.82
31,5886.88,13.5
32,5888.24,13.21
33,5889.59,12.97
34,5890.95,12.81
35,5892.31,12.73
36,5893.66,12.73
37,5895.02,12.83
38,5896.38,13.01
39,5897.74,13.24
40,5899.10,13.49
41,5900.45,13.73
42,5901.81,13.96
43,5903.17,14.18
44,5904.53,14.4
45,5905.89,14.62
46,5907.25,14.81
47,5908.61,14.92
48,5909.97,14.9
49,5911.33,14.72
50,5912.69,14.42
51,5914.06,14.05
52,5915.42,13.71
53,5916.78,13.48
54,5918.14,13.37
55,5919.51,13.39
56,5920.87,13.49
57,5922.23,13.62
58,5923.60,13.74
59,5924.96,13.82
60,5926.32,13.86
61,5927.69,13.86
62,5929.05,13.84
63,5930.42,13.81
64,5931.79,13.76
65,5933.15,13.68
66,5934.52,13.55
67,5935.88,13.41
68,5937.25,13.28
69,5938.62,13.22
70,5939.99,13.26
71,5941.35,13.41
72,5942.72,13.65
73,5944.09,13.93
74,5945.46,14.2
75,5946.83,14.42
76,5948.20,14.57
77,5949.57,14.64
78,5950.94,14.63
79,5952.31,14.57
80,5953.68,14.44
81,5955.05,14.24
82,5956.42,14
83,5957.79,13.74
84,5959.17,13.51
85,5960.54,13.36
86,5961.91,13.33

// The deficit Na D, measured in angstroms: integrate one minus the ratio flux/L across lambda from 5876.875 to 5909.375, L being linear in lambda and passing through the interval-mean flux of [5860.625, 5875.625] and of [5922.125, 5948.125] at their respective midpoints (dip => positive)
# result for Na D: 0.3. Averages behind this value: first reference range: 14.1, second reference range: 13.7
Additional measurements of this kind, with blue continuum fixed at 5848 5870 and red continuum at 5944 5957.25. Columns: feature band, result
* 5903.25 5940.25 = 1.40 angstroms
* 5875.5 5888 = 0.22 angstroms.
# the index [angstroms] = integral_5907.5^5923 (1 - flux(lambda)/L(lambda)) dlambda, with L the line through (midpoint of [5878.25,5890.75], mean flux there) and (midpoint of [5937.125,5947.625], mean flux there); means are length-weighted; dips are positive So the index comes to -0.2 angstroms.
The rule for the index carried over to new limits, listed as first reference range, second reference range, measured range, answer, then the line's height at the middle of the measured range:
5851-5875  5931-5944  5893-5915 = -0.2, 13.9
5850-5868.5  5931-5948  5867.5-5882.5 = 0.1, 14.4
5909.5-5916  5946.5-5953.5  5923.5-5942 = 1.1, 14.5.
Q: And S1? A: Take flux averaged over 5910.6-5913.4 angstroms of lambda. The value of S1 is 14.5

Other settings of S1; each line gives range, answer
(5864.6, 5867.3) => 14.3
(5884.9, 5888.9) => 13.5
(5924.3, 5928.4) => 13.9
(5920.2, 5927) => 13.7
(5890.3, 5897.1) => 12.8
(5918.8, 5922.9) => 13.5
